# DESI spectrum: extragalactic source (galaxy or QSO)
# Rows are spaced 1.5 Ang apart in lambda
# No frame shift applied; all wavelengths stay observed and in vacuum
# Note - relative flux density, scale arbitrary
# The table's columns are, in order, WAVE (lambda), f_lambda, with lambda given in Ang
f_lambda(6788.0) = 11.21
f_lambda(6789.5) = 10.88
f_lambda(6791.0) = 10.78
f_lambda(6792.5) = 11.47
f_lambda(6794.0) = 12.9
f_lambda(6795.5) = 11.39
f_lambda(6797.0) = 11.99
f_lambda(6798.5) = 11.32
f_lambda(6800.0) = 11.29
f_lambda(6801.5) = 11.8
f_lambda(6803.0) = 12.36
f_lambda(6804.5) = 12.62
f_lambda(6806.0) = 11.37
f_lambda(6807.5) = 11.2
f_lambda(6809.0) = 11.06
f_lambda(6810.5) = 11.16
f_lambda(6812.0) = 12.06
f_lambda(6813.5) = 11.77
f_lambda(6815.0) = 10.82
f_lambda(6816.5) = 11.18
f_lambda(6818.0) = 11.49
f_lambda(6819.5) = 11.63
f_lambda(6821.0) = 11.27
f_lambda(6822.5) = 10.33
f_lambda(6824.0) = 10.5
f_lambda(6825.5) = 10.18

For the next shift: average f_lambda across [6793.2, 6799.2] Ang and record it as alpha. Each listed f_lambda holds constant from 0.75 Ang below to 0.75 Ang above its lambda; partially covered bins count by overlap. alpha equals 11.9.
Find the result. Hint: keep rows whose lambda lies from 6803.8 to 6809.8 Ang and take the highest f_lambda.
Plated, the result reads 12.62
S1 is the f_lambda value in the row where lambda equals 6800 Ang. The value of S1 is 11.29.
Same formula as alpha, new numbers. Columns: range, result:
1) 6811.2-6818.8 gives 11.5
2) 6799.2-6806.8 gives 11.9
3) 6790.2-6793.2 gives 11.1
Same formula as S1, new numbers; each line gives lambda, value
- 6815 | 10.82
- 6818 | 11.49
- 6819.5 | 11.63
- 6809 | 11.06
